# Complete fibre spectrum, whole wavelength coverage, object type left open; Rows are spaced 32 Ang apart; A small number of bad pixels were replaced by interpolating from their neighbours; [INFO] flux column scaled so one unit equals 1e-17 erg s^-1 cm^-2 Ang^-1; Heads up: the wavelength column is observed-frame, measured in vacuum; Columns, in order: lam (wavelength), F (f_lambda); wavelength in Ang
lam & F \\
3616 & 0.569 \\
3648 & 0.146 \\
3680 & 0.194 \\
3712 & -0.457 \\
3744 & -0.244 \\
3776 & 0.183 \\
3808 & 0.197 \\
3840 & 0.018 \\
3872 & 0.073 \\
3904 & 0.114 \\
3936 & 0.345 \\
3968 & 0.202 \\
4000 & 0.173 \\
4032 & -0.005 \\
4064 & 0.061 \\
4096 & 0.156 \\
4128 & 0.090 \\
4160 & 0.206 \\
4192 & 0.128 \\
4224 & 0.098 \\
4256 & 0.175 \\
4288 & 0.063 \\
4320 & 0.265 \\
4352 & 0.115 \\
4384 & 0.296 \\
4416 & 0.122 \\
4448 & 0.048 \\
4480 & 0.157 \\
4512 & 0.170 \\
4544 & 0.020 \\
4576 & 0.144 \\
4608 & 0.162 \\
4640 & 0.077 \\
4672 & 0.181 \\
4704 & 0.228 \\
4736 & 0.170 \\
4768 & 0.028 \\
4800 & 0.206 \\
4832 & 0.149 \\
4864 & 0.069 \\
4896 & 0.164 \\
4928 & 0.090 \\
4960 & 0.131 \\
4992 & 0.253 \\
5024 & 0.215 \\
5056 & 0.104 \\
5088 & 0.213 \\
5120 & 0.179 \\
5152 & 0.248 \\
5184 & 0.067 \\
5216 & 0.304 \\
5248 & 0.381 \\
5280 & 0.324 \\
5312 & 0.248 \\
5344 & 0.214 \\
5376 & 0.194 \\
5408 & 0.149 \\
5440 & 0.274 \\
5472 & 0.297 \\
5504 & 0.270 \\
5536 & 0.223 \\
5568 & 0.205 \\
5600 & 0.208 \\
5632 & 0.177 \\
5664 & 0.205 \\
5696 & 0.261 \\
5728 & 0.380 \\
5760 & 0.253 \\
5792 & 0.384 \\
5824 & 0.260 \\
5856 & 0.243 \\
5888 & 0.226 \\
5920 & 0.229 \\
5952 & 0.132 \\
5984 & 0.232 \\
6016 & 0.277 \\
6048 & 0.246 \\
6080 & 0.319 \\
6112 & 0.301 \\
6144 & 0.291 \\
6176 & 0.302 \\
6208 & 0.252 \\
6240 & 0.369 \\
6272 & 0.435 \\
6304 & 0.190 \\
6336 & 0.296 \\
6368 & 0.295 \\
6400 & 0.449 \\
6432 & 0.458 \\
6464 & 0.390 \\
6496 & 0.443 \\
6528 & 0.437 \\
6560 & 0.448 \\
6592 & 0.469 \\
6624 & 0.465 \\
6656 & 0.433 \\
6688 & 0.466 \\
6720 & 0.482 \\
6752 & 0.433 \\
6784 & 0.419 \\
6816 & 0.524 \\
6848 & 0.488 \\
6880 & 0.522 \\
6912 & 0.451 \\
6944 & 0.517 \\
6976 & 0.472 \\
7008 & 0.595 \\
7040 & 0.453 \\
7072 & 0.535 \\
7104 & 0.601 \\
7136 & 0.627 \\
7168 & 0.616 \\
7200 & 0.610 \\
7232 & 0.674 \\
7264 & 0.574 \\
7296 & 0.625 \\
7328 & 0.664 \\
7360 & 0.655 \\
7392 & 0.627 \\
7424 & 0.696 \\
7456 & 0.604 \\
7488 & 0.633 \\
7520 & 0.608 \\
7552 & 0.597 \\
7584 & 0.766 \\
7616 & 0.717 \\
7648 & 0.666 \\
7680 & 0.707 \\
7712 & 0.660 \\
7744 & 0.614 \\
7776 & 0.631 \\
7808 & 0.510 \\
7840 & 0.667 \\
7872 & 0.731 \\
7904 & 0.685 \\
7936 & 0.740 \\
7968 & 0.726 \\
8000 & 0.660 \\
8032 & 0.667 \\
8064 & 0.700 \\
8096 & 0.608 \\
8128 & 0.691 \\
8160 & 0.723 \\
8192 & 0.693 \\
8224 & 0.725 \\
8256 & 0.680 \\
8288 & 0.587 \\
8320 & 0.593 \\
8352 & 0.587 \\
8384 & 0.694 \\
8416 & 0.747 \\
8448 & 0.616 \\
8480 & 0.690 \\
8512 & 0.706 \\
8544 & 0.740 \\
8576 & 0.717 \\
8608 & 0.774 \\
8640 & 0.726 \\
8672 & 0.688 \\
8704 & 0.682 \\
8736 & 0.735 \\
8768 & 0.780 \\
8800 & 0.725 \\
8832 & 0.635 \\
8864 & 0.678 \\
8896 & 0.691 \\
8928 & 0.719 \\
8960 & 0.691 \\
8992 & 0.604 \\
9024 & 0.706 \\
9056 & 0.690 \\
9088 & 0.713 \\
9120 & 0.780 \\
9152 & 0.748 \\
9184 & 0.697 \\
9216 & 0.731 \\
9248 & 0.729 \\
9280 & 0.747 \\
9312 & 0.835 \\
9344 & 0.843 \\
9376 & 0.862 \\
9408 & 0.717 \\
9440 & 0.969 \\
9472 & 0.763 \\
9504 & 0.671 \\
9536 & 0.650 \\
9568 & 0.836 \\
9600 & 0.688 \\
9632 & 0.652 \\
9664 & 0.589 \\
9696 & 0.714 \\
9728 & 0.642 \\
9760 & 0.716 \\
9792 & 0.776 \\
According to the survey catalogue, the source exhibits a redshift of 0.604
